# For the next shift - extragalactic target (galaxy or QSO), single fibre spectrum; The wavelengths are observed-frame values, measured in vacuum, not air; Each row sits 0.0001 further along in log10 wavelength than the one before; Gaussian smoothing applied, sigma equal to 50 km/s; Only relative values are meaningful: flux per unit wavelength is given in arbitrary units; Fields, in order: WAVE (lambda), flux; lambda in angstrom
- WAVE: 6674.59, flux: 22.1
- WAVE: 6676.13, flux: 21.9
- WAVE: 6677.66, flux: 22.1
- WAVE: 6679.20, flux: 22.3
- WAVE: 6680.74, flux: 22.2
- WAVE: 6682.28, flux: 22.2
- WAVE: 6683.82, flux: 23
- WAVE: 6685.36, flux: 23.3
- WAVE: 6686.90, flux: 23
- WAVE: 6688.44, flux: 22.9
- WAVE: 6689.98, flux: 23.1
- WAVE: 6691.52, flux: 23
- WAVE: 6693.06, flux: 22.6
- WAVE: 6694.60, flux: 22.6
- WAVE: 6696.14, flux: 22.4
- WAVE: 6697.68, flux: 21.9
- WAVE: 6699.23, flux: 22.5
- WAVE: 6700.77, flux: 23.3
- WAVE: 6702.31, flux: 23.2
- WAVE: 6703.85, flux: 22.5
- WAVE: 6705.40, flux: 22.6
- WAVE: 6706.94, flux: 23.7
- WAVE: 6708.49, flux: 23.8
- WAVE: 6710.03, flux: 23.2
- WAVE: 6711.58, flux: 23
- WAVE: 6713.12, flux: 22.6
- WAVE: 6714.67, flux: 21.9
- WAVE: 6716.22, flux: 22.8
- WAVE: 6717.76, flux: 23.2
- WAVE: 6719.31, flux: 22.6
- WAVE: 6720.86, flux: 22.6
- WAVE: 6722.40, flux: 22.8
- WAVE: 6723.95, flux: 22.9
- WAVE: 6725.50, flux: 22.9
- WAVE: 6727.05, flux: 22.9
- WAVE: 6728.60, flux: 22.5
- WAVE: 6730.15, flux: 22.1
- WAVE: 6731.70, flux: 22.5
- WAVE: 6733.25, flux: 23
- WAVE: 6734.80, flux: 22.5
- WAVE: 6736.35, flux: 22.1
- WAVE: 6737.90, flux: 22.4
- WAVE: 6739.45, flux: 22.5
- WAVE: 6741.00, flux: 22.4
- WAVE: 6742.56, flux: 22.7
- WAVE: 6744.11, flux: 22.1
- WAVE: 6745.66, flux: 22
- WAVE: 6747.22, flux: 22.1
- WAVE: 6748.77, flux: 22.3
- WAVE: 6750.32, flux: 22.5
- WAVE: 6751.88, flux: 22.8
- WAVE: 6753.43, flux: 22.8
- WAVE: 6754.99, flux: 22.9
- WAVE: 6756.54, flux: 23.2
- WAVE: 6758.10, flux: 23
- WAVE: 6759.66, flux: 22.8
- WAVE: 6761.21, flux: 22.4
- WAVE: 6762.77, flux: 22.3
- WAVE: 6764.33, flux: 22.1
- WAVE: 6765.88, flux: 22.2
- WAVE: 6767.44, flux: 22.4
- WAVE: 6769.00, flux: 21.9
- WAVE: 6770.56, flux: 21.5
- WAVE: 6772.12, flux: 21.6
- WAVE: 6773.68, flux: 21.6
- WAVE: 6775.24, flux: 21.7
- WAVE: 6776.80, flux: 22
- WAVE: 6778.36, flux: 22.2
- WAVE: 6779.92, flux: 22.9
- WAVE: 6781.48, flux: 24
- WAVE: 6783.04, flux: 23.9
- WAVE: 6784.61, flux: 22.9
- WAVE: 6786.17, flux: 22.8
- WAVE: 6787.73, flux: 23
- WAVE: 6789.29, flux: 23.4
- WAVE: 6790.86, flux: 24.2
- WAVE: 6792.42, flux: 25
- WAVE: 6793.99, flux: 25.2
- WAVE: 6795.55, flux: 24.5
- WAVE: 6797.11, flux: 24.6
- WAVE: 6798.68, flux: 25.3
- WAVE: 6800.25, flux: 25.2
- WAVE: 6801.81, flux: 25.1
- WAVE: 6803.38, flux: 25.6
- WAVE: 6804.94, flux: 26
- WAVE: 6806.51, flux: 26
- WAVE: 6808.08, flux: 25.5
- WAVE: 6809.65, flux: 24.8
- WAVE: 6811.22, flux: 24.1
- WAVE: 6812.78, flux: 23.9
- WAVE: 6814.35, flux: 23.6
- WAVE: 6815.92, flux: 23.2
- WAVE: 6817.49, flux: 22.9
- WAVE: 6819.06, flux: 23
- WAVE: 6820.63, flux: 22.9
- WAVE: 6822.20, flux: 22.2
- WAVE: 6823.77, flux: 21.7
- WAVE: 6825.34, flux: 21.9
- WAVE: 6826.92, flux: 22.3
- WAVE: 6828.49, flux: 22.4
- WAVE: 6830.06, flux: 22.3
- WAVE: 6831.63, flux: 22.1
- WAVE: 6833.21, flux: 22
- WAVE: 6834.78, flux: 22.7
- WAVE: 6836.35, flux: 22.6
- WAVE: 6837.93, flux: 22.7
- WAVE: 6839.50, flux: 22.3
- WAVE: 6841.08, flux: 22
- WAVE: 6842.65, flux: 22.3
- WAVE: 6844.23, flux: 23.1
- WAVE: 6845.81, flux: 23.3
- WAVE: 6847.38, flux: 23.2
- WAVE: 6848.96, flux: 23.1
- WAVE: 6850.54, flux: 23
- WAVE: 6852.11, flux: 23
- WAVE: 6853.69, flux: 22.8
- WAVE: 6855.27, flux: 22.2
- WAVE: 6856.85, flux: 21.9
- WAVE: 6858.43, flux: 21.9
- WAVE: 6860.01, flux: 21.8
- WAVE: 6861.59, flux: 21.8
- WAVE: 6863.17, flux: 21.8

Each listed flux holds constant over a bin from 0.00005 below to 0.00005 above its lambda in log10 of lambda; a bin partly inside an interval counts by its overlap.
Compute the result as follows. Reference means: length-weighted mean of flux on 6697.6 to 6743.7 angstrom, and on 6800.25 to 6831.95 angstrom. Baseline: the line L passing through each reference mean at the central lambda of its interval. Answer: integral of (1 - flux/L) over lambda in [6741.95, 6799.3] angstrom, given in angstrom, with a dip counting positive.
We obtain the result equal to 0.8 angstrom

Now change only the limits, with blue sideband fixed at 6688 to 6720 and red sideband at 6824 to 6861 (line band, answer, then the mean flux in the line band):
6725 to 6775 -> 0.7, 22.4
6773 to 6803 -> -1.4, 23.7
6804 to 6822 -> -1.3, 24.1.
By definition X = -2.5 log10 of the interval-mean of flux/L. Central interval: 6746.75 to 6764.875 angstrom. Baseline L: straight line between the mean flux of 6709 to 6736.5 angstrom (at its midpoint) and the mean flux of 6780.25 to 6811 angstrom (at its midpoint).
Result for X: 0.04 mag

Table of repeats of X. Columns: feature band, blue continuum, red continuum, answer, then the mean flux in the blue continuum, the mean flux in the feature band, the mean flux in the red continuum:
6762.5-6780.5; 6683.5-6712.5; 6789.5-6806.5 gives 0.12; 22.9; 22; 25.1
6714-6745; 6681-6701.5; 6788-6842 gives 0.02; 22.7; 22.6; 23.6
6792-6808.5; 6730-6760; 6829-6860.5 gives -0.12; 22.5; 25.3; 22.5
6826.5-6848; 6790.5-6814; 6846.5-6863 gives 0.04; 25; 22.5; 22.5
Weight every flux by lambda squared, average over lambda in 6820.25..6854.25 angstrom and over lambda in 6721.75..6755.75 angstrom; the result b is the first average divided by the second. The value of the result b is 1.0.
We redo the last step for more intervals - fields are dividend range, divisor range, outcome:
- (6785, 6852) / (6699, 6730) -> 1.06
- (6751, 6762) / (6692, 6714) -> 1.02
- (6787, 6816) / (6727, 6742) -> 1.12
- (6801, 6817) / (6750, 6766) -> 1.11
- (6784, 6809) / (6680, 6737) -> 1.11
